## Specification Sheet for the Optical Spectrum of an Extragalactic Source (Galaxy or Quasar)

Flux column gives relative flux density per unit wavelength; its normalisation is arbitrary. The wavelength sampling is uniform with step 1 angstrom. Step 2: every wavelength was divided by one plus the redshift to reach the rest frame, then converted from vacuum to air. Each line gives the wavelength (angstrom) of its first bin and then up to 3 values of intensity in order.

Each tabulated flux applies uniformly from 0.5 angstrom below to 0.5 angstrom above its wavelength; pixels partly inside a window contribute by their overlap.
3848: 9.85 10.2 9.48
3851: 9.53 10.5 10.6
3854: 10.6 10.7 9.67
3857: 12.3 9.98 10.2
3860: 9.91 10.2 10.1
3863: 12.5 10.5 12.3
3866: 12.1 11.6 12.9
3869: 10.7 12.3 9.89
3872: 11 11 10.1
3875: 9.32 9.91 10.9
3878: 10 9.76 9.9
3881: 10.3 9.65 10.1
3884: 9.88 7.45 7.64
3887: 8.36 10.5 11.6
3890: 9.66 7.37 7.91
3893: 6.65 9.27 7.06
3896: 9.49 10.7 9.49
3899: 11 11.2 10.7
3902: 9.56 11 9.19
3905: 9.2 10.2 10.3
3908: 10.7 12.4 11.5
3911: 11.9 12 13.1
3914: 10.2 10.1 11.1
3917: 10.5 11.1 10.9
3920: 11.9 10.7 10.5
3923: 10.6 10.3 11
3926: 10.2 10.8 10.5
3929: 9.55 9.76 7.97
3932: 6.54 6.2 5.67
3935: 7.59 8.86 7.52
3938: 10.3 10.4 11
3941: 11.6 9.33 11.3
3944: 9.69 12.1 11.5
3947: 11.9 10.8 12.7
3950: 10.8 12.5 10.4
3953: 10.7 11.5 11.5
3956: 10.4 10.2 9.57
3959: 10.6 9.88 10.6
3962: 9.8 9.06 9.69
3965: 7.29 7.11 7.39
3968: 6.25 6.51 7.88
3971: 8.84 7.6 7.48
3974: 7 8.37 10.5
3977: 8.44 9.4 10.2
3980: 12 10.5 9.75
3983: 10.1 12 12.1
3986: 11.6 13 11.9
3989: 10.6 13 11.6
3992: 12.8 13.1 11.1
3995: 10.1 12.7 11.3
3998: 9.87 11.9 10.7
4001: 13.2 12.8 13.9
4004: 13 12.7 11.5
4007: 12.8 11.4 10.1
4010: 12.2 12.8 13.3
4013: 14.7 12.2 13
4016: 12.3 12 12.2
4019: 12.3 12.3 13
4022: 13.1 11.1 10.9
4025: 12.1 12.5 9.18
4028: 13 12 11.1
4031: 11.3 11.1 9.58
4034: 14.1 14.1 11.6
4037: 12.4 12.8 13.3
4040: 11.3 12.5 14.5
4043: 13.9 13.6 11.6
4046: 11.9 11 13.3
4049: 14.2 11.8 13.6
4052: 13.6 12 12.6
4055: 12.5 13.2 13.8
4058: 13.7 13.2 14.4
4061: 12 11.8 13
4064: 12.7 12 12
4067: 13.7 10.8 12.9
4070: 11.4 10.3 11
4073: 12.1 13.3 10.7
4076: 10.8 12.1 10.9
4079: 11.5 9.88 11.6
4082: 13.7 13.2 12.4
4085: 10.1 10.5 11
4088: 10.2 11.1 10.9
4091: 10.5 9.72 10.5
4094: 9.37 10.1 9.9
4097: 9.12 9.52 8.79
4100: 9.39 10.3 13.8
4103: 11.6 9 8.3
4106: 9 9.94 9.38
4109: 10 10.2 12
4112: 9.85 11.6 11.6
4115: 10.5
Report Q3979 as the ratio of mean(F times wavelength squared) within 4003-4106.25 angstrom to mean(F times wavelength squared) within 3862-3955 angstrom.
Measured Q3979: 1.24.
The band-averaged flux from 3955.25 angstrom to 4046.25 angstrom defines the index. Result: 11.2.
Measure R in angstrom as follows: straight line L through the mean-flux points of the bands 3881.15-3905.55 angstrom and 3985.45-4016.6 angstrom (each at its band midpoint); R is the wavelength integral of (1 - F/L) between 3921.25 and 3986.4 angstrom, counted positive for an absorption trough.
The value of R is 7.2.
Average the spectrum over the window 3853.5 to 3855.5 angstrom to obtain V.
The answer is 10.6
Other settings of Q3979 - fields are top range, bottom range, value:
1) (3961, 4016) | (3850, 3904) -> 1.13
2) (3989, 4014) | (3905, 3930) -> 1.17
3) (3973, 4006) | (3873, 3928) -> 1.16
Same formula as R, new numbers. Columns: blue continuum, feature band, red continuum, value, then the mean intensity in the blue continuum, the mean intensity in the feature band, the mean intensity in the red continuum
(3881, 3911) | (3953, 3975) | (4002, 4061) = 4.3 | 9.69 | 8.89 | 12.5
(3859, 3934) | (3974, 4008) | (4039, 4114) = -1.6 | 10.2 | 11.4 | 11.5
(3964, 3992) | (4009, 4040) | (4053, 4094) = -4.4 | 9.63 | 12.2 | 11.8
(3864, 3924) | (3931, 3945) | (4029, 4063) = 2.5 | 10.3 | 9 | 12.6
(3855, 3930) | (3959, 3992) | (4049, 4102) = 3.8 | 10.3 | 9.67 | 11.6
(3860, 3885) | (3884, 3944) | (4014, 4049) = 6.5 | 10.6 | 9.85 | 12.3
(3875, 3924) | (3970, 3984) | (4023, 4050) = 2.5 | 10.1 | 9.29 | 12.2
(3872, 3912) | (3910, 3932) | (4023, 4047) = -0.7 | 9.86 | 10.6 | 12.1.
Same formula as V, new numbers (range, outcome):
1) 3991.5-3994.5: 12.3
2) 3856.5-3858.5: 11.1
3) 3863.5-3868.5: 11.9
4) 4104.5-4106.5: 8.65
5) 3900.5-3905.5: 9.93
